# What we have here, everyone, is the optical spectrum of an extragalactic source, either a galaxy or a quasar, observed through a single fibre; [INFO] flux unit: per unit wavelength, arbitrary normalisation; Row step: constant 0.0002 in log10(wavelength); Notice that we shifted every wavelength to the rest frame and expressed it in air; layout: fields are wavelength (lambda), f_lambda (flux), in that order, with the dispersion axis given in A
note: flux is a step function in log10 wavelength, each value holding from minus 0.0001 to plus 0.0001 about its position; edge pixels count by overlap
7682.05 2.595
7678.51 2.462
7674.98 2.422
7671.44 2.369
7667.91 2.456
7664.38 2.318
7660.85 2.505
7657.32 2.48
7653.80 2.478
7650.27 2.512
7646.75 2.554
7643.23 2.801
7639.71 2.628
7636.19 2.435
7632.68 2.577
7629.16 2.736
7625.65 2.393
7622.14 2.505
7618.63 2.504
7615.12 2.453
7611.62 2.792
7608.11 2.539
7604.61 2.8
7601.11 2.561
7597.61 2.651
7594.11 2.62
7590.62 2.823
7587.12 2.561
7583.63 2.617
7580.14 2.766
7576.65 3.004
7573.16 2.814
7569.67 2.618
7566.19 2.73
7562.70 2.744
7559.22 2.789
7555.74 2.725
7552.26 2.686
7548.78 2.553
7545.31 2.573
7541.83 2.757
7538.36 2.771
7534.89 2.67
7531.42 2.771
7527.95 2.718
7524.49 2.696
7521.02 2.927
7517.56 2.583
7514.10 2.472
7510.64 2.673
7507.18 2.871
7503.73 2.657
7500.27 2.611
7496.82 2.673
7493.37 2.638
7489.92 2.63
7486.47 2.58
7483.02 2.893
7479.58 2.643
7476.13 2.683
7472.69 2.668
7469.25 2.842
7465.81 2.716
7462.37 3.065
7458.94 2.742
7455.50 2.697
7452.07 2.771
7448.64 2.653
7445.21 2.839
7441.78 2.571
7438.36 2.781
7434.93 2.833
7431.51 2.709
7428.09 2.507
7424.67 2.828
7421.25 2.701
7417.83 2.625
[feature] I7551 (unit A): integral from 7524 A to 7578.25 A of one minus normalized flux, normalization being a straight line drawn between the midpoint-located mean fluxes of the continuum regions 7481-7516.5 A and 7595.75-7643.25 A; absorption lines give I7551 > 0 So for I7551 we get -1.9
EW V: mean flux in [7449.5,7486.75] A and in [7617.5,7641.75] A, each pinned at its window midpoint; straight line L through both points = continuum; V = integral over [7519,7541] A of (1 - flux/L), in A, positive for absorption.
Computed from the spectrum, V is -0.7 A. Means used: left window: 2.76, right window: 2.54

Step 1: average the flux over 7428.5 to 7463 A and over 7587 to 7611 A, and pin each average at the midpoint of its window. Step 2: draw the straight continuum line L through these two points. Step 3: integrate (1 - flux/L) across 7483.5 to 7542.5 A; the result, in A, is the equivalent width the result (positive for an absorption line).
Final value 0.4 A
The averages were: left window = 2.75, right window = 2.66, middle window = 2.69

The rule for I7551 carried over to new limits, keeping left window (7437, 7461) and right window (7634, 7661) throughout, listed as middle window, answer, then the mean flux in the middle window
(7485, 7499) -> 0.30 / 2.63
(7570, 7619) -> -1.56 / 2.68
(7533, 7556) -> -0.27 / 2.67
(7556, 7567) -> -0.52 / 2.75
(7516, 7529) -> -0.35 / 2.73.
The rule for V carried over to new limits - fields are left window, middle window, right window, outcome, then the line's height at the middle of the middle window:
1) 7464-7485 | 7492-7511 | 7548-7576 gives 0.3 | 2.73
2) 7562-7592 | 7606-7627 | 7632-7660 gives 0.8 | 2.63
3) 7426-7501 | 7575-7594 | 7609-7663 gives -1.0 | 2.6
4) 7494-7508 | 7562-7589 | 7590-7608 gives -0.6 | 2.67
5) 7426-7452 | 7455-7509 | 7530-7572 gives -0.5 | 2.7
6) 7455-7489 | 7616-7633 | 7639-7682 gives 0.1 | 2.55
